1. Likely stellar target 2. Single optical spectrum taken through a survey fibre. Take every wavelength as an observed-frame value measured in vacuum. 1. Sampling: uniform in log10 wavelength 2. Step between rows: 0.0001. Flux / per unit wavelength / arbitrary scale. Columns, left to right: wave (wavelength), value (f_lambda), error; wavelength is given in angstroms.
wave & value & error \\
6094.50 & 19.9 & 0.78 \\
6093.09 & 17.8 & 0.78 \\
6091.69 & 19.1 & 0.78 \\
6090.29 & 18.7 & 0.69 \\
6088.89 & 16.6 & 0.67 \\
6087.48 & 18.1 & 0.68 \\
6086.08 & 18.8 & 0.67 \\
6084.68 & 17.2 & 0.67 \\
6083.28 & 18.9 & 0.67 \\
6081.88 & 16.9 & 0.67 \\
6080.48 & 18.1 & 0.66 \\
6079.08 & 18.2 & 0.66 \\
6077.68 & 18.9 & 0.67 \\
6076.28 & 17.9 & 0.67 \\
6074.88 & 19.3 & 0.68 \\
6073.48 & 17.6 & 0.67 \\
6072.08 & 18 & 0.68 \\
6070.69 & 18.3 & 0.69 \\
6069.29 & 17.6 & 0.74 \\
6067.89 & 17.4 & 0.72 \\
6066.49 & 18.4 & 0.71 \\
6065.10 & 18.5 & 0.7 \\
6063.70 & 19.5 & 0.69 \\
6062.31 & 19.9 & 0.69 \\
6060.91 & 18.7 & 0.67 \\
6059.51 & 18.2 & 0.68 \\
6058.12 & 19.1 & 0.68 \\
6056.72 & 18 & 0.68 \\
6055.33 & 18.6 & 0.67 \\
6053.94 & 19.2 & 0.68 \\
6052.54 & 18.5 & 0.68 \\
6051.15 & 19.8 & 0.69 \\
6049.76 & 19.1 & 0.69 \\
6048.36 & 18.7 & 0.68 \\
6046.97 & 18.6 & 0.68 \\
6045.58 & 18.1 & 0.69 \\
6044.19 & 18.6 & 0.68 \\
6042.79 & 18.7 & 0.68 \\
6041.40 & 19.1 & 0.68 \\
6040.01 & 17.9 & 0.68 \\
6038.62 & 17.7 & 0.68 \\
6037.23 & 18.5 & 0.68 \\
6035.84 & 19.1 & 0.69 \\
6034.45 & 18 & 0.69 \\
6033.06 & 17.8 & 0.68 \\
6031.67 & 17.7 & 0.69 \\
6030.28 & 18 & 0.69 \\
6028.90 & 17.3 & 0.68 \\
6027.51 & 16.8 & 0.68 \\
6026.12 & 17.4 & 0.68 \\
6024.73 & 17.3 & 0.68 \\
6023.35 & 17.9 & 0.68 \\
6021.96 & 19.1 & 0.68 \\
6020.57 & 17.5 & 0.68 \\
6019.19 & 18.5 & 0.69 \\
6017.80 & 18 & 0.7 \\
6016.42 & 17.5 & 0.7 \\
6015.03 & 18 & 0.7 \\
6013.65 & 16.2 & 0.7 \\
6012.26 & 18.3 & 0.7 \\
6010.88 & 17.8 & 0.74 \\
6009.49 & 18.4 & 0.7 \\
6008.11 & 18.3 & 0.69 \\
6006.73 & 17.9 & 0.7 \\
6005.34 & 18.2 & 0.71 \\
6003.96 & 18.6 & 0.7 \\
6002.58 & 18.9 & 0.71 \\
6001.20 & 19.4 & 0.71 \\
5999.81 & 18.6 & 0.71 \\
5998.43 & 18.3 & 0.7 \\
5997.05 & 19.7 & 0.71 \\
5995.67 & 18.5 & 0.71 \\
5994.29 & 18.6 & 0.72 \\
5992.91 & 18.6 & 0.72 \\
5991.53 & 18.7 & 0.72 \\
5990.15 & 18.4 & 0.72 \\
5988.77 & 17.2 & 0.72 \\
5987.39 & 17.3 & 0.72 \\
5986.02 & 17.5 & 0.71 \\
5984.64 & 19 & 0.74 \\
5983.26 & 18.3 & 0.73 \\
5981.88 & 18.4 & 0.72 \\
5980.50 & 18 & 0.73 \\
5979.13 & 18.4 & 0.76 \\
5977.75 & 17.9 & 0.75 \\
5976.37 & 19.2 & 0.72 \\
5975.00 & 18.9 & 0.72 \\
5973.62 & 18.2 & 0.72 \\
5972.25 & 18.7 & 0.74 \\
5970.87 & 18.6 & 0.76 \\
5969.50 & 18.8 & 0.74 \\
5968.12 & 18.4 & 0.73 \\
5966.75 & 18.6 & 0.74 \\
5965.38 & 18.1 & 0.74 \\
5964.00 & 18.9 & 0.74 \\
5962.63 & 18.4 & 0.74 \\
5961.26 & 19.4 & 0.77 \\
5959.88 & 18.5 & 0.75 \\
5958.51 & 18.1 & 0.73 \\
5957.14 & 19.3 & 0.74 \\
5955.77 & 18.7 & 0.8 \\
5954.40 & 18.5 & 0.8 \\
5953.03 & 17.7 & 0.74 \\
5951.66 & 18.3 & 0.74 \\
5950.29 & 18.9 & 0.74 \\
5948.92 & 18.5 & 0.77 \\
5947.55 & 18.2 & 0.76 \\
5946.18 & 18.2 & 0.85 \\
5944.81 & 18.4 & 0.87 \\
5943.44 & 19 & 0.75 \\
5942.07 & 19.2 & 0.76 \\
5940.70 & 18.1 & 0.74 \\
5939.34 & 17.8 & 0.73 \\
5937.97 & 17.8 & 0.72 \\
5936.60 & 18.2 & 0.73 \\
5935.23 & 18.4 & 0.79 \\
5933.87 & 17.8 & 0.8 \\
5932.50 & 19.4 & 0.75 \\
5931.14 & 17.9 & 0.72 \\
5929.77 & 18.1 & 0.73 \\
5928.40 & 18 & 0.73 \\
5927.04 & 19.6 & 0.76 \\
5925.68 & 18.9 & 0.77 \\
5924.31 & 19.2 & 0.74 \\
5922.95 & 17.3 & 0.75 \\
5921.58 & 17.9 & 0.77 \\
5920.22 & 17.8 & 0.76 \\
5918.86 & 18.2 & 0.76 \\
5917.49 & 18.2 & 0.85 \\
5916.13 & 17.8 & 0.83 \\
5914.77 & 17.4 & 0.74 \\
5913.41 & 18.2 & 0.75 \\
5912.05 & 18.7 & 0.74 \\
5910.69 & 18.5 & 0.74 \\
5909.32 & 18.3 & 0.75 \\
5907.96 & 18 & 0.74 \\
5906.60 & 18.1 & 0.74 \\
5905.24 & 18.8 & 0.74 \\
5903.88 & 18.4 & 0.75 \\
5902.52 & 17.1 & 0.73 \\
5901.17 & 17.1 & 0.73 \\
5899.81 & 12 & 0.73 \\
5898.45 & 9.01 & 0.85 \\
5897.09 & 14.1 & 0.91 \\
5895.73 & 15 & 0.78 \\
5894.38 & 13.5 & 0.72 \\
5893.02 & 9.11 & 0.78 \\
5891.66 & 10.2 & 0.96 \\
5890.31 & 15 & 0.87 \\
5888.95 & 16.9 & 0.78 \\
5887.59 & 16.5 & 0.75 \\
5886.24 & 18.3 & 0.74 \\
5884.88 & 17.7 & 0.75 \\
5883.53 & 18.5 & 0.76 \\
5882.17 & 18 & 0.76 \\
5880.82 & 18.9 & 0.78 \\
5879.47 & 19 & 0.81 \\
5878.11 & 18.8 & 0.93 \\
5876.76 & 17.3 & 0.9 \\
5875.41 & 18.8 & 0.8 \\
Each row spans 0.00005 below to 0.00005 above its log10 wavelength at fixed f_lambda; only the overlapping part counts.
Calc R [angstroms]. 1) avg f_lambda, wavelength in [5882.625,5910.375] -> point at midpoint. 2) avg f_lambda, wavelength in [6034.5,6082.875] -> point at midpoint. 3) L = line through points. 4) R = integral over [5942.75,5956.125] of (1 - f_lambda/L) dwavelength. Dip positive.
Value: -1.5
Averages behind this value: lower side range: 15.6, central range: 18.4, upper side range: 18.5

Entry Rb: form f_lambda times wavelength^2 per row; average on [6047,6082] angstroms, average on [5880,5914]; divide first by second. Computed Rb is 1.2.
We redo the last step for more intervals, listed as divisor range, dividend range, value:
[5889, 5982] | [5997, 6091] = 1.07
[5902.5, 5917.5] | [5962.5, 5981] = 1.04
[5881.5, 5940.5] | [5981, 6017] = 1.10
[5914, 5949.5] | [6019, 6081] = 1.04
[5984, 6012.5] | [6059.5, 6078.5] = 1.03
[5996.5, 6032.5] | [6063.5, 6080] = 1.03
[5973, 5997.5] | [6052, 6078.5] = 1.03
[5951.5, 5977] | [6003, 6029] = 0.98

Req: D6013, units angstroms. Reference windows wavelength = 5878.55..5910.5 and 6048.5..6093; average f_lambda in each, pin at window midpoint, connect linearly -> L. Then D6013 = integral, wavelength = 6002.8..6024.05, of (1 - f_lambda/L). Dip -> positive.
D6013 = -0.47 angstroms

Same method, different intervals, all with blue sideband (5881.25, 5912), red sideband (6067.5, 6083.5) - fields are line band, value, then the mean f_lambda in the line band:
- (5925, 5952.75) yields -3.4 angstroms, 18.4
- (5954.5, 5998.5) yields -4.2 angstroms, 18.5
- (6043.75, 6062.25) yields -1.0 angstroms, 18.7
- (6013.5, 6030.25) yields -0.2 angstroms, 17.7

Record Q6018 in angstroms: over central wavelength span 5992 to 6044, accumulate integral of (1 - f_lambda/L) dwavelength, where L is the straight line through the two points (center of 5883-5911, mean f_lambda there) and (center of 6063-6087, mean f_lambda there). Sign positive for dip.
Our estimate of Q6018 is -2.3 angstroms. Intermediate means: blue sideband 15.7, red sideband 18.2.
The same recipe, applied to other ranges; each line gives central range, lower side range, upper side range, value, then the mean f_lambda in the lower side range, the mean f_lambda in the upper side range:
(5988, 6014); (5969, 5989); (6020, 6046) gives -0.2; 18.3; 18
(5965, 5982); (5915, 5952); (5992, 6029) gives -0.2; 18.3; 18.1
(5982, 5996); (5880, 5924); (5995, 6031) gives -0.4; 16.6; 18.1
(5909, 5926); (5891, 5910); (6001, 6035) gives -3.1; 14.9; 17.9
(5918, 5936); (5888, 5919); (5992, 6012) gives -1.9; 15.9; 18.6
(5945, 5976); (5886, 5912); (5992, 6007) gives -2.0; 15.5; 18.7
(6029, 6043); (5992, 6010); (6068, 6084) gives 0.1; 18.6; 18.1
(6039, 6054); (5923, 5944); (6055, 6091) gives -0.3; 18.5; 18.3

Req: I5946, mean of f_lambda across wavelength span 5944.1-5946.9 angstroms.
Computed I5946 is 18.3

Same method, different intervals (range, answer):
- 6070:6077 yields 18.2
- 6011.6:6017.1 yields 17.5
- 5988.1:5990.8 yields 17.8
